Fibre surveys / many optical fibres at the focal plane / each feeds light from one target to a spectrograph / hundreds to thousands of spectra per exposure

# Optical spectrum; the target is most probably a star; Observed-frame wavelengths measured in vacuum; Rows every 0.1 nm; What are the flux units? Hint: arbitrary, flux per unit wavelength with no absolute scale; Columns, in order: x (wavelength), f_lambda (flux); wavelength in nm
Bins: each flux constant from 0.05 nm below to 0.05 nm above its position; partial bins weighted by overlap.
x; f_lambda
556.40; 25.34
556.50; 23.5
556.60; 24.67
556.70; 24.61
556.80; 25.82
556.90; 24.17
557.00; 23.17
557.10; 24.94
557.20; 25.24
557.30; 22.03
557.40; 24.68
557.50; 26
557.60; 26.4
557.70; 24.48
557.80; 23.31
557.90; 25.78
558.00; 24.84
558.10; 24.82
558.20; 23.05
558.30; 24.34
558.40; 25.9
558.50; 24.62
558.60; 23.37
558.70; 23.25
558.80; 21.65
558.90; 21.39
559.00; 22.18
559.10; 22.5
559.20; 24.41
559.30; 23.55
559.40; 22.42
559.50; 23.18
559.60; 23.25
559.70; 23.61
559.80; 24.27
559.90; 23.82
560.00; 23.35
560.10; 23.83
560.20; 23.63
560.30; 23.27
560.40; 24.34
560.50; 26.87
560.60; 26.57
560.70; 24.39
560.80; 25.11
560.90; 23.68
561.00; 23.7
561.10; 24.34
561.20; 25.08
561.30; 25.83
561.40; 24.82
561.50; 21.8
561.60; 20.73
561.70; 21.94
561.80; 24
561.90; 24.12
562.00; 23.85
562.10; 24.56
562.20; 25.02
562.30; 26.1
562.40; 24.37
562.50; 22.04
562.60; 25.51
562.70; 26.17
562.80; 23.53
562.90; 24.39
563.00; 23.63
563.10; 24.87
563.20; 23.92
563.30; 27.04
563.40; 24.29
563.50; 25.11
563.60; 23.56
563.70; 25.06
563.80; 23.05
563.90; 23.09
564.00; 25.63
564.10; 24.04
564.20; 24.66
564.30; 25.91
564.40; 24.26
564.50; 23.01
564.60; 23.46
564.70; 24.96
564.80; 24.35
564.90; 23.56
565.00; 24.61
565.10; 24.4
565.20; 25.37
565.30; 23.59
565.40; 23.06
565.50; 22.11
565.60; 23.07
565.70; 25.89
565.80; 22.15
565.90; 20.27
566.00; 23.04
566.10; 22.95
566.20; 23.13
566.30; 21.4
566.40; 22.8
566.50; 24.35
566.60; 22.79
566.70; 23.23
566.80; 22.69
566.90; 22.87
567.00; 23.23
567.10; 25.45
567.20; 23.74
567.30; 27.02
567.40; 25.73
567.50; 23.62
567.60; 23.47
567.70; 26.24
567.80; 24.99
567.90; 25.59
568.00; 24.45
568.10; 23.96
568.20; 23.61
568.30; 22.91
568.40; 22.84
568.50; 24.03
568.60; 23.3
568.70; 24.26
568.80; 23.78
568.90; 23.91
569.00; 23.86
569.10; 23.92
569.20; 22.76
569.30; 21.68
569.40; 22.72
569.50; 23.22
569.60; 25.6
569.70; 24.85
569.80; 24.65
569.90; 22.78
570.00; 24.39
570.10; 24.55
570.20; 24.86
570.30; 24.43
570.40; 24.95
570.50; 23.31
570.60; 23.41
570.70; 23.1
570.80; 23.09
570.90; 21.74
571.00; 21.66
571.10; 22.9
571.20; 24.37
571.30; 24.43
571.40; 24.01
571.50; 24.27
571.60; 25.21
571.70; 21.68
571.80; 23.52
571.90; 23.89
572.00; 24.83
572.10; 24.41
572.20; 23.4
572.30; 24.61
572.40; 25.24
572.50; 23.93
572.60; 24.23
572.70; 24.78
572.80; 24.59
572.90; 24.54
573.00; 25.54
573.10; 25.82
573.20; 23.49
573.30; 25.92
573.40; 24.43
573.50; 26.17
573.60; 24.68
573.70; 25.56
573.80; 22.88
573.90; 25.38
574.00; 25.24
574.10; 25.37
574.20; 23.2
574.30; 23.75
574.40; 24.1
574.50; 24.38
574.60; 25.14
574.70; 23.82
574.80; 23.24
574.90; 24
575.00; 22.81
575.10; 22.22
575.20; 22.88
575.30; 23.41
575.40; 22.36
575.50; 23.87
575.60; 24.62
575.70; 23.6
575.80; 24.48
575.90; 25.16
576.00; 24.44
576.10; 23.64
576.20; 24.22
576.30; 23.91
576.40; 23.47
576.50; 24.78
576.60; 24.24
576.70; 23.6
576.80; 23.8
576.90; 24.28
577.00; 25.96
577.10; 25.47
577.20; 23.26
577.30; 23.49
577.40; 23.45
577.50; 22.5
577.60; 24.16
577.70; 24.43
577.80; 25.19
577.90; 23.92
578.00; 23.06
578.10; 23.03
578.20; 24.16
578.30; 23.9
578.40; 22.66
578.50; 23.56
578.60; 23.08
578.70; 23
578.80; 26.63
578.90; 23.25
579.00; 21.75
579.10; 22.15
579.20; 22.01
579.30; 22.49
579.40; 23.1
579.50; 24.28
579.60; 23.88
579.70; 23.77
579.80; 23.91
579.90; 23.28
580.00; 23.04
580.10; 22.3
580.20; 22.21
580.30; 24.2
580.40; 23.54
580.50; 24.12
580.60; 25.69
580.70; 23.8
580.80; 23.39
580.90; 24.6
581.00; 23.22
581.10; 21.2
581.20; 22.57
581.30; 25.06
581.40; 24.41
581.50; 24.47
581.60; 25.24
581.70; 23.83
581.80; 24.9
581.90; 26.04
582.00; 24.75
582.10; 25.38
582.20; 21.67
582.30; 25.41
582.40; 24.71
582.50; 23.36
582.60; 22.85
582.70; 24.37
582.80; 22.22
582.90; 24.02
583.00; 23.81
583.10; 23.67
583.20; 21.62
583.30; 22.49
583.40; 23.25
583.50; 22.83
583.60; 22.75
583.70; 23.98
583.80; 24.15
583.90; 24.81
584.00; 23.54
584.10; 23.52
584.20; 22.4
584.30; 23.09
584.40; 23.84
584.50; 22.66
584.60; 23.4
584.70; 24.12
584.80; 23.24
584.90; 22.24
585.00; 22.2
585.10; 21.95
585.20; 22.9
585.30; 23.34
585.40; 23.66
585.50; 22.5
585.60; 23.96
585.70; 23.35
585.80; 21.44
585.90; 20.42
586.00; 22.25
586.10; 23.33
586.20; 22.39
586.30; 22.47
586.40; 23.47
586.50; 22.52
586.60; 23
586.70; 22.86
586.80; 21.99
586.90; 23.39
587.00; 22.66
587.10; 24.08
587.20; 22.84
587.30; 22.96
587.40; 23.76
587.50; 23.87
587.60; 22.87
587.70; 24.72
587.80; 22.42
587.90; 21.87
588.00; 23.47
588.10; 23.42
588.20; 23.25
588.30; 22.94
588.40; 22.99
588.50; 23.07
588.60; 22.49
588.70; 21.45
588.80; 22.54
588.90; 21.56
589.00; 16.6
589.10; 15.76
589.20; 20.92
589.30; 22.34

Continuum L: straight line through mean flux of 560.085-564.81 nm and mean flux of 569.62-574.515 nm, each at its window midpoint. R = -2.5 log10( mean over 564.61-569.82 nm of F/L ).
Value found 0.023 mag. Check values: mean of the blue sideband 24.3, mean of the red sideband 24.2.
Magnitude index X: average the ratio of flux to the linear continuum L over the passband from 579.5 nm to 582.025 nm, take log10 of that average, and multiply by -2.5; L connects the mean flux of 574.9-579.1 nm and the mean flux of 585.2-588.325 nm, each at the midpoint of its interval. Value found -0.02 mag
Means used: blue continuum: 23.8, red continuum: 22.9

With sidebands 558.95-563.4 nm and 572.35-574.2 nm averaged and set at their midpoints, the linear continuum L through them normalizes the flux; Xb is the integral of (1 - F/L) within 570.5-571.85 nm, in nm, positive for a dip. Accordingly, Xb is 0.07 nm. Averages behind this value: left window 24.1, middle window 23.3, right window 24.8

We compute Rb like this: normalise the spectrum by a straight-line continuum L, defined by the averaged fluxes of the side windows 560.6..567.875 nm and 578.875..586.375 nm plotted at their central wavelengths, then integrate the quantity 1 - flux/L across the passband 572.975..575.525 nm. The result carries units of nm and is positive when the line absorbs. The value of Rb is -0.06 nm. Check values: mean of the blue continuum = 24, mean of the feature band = 24.2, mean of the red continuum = 23.4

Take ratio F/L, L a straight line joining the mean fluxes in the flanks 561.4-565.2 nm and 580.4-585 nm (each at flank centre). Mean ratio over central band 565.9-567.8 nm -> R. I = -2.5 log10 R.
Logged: 0.018 mag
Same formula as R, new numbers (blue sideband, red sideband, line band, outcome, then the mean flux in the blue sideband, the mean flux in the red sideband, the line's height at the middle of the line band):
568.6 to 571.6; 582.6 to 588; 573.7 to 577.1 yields -0.026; 23.7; 23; 23.5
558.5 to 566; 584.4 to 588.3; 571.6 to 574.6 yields -0.045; 23.9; 22.9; 23.5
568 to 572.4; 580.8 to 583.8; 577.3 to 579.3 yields 0.014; 23.7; 23.7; 23.7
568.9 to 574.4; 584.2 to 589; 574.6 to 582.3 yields -0.012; 24.1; 22.8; 23.5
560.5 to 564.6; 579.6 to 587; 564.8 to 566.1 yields 0.035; 24.3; 23.4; 24.2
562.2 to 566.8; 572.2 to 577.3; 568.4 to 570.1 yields 0.017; 23.9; 24.3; 24.1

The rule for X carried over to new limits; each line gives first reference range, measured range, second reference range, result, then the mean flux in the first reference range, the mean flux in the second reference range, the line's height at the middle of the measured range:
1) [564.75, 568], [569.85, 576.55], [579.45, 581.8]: -0.014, 23.8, 23.8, 23.8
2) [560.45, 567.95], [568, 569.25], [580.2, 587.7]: 0.015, 24.1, 23.4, 24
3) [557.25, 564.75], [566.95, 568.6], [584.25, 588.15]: -0.026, 24.1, 22.9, 23.8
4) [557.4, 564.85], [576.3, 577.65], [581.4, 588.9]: -0.022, 24.2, 23.2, 23.5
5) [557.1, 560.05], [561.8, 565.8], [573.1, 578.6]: -0.017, 23.9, 24.1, 23.9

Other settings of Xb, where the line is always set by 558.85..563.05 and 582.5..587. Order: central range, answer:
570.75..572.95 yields -0.03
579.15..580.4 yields 0.00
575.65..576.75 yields -0.04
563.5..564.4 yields -0.02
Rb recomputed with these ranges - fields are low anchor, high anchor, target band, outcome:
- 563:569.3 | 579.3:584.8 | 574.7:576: 0.01 nm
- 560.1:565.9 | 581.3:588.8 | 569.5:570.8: -0.01 nm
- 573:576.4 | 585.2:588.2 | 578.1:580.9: 0.03 nm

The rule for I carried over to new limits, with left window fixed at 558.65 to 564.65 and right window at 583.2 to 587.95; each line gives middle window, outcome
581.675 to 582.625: -0.05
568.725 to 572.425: -0.01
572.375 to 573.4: -0.06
